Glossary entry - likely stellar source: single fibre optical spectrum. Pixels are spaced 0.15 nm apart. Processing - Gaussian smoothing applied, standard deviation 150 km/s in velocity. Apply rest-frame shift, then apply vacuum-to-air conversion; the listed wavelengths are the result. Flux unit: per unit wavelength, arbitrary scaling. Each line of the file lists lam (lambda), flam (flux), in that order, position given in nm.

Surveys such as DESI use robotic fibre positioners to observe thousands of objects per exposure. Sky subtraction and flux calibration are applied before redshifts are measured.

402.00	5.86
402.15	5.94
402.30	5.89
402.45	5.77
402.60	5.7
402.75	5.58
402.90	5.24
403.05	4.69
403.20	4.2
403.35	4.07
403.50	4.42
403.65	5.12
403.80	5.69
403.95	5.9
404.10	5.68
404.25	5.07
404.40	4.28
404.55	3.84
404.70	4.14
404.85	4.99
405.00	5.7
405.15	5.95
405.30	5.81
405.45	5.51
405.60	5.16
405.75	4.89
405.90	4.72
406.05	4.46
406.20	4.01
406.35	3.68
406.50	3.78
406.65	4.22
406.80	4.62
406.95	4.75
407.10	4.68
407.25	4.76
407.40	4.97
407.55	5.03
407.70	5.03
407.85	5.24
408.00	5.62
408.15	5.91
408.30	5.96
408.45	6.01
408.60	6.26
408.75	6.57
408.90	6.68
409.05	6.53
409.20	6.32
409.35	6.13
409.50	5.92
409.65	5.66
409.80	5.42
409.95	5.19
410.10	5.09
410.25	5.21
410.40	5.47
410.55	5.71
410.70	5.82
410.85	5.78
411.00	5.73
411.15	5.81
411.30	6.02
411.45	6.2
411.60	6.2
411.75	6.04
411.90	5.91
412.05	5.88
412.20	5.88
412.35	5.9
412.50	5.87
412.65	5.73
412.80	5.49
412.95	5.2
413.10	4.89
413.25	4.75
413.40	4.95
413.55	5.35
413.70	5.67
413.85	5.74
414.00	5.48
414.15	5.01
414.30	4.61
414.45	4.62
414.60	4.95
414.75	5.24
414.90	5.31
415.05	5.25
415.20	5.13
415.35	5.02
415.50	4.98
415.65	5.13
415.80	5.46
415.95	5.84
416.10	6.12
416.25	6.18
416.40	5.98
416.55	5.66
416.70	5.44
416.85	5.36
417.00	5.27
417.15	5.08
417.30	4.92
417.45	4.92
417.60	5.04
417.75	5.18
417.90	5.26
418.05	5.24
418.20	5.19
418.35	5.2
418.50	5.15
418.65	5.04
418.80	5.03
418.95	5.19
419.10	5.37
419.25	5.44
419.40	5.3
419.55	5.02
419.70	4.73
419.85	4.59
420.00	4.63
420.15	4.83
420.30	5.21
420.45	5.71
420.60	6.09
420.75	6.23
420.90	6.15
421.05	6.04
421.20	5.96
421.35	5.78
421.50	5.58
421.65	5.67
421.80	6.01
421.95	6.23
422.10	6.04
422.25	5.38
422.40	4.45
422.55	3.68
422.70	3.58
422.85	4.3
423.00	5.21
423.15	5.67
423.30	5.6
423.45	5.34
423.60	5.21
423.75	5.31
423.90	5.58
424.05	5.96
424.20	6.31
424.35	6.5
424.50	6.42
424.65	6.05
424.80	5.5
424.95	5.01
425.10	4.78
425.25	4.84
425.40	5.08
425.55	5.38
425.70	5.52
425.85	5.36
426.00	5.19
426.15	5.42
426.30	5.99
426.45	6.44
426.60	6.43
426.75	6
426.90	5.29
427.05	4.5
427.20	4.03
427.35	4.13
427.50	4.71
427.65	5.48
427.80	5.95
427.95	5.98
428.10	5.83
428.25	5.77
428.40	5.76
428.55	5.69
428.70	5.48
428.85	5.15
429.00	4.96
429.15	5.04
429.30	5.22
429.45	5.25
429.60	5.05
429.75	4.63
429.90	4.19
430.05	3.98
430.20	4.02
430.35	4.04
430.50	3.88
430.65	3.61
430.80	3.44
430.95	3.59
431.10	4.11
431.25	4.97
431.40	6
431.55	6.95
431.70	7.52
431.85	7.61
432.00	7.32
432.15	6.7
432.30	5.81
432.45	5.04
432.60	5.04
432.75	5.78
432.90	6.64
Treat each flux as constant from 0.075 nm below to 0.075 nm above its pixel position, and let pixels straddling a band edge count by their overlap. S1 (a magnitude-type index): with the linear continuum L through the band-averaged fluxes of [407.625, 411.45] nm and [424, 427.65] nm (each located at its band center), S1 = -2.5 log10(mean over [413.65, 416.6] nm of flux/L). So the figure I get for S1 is 0.06 mag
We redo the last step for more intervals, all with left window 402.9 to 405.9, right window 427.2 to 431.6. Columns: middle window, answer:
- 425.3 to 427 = -0.15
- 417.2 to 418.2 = -0.03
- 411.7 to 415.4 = -0.08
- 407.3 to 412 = -0.16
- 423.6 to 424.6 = -0.21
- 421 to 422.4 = -0.17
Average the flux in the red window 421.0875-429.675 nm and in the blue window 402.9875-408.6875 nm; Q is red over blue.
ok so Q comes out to 1.09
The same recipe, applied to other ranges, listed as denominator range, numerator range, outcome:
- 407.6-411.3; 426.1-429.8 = 0.93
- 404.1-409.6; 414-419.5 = 1.01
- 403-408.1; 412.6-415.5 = 1.07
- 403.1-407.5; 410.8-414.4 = 1.16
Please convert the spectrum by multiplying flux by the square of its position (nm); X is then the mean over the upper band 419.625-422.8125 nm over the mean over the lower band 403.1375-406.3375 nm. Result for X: 1.2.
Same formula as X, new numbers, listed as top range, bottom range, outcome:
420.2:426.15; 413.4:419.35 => 1.07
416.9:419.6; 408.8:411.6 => 0.92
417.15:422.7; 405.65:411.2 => 1.05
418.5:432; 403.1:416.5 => 1.07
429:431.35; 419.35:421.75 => 0.83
